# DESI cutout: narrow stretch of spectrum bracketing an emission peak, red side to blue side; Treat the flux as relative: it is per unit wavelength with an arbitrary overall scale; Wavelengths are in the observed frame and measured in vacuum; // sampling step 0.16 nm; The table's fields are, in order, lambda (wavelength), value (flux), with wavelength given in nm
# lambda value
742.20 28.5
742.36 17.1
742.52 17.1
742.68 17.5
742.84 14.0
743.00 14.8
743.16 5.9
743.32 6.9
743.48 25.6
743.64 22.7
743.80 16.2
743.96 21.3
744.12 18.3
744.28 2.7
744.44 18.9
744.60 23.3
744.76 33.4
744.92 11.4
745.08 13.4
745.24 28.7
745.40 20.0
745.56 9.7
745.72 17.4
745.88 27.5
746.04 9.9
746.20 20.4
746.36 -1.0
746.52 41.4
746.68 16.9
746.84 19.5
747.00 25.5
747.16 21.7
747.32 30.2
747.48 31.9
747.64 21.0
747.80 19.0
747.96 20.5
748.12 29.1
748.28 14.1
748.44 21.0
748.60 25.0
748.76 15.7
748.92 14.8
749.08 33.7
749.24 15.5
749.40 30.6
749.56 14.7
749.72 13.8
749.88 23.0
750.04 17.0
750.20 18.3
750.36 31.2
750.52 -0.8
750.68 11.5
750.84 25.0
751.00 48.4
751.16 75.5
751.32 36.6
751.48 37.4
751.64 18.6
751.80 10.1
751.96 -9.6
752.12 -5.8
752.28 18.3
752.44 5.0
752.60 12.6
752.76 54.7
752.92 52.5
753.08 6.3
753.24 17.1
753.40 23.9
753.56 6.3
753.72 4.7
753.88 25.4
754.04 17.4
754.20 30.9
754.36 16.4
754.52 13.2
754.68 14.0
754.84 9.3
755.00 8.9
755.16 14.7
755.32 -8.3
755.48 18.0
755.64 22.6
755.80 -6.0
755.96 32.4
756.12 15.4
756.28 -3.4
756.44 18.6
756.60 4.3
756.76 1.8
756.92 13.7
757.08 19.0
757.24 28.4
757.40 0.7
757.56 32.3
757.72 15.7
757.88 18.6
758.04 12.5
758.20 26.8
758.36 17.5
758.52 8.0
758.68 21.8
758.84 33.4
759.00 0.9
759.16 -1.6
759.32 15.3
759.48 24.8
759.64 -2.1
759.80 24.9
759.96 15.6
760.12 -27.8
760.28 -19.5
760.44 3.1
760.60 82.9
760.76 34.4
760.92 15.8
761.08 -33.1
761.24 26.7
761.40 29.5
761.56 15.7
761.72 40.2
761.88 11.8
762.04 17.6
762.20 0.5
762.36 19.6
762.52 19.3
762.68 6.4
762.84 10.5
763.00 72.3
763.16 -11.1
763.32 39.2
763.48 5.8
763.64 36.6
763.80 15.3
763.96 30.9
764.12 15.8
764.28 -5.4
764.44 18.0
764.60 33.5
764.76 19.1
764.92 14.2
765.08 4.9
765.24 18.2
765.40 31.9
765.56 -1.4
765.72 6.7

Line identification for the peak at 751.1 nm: [S II]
